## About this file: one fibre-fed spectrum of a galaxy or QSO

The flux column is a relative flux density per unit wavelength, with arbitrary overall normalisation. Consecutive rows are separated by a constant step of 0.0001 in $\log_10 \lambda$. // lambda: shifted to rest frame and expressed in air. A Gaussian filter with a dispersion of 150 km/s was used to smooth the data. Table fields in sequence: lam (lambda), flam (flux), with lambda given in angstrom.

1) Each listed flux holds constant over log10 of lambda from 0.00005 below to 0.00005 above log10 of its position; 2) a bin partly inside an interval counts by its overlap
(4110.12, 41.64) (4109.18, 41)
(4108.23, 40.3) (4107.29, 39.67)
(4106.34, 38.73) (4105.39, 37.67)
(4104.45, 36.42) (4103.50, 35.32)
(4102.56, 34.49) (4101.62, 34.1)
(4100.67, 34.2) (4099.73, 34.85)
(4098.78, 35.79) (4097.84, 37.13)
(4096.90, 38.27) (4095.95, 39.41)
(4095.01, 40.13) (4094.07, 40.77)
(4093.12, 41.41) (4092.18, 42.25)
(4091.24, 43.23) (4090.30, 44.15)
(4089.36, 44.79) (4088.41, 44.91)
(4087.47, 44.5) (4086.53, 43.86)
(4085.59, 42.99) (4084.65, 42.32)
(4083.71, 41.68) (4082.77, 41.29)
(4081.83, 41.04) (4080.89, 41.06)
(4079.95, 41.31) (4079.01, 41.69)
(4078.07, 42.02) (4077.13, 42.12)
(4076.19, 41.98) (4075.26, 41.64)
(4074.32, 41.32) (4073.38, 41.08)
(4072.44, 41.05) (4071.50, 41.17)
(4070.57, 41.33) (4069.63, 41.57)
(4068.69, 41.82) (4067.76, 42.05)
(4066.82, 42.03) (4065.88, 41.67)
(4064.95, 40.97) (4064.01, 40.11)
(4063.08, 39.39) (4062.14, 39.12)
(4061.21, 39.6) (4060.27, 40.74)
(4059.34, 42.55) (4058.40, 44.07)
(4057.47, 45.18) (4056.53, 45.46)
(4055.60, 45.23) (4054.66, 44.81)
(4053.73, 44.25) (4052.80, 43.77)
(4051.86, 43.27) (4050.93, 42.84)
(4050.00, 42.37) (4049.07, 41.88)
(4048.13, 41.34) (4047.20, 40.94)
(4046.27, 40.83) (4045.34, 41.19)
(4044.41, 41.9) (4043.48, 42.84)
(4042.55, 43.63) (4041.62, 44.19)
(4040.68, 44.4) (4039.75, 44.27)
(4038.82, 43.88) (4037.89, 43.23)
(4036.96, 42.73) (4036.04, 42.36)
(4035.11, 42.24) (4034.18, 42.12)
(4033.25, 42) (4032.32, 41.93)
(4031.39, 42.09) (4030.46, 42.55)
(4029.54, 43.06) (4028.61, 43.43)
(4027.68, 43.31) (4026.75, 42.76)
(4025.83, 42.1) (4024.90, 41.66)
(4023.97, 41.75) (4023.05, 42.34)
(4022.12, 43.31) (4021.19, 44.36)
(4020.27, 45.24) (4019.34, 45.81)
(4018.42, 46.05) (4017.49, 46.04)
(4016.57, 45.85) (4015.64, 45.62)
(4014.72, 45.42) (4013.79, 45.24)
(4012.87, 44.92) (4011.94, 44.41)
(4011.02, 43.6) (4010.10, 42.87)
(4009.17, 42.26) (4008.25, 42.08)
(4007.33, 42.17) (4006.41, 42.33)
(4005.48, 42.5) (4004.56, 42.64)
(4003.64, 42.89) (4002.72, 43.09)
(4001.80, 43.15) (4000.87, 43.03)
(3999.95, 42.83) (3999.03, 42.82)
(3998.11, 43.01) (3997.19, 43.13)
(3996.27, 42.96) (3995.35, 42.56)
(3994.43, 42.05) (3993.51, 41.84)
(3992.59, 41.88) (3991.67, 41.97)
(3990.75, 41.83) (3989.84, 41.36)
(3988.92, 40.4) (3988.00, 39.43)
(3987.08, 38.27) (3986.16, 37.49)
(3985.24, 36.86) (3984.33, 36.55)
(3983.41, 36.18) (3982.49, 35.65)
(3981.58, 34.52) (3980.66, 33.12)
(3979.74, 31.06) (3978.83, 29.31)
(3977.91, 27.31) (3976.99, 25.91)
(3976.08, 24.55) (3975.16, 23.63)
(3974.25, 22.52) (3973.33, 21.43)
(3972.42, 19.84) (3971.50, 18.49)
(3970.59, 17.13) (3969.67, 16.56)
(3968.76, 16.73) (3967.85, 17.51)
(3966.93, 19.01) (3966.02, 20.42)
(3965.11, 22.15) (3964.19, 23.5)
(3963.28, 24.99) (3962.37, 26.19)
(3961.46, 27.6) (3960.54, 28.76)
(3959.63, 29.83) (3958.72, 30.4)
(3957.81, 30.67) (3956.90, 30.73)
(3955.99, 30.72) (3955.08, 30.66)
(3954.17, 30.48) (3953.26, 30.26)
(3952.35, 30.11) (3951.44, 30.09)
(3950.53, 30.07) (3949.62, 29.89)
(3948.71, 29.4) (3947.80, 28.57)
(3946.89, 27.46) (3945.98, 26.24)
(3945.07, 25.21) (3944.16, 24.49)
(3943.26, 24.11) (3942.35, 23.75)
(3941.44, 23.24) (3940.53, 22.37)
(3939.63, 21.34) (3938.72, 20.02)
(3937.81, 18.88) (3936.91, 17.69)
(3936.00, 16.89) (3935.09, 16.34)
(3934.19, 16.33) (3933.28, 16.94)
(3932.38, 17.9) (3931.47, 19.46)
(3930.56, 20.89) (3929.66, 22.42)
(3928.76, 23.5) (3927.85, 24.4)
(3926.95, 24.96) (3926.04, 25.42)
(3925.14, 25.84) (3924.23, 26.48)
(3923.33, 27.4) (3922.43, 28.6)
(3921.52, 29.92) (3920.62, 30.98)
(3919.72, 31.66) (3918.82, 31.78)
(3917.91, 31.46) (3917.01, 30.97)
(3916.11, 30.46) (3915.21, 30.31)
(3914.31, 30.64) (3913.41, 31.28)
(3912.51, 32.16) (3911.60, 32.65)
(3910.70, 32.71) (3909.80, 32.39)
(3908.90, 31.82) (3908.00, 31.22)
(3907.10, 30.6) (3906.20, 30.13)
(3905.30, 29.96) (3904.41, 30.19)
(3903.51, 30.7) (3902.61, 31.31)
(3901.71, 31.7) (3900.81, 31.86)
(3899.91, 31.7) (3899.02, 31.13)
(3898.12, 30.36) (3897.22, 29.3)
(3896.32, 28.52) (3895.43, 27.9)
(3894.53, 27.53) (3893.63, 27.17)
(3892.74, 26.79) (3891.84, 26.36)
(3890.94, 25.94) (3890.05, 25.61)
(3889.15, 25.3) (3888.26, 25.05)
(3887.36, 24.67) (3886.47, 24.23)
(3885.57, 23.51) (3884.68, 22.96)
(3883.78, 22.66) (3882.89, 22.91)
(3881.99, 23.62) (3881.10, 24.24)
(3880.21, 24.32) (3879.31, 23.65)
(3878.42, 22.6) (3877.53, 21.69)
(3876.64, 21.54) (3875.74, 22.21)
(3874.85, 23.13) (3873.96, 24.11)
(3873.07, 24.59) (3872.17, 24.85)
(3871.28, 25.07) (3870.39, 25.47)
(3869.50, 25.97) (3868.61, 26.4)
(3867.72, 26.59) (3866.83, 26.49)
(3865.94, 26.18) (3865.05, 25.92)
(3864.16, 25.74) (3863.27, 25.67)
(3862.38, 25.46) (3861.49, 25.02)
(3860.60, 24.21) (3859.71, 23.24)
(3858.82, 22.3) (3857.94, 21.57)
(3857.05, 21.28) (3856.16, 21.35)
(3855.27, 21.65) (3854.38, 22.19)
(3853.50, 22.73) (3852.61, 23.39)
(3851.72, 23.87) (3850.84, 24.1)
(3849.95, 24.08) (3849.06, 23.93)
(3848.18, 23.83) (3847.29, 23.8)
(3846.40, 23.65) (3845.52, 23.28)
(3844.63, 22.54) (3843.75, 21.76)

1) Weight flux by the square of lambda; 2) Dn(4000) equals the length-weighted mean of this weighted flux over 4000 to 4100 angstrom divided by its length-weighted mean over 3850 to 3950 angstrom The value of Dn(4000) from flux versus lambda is 1.78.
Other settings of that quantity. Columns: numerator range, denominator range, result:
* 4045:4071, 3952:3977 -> 1.79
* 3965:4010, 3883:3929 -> 1.25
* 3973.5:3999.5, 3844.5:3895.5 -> 1.59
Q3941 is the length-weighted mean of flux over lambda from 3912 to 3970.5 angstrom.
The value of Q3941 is 25.5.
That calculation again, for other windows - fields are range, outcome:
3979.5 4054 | 42.2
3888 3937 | 27.5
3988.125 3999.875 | 42.1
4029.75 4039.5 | 42.6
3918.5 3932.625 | 25.8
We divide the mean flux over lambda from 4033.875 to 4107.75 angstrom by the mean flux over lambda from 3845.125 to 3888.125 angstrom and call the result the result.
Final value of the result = 1.7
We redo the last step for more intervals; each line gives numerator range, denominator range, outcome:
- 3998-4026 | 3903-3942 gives 1.66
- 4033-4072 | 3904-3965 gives 1.58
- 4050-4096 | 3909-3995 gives 1.52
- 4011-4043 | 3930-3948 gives 2.05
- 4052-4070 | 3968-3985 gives 1.62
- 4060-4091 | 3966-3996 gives 1.35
